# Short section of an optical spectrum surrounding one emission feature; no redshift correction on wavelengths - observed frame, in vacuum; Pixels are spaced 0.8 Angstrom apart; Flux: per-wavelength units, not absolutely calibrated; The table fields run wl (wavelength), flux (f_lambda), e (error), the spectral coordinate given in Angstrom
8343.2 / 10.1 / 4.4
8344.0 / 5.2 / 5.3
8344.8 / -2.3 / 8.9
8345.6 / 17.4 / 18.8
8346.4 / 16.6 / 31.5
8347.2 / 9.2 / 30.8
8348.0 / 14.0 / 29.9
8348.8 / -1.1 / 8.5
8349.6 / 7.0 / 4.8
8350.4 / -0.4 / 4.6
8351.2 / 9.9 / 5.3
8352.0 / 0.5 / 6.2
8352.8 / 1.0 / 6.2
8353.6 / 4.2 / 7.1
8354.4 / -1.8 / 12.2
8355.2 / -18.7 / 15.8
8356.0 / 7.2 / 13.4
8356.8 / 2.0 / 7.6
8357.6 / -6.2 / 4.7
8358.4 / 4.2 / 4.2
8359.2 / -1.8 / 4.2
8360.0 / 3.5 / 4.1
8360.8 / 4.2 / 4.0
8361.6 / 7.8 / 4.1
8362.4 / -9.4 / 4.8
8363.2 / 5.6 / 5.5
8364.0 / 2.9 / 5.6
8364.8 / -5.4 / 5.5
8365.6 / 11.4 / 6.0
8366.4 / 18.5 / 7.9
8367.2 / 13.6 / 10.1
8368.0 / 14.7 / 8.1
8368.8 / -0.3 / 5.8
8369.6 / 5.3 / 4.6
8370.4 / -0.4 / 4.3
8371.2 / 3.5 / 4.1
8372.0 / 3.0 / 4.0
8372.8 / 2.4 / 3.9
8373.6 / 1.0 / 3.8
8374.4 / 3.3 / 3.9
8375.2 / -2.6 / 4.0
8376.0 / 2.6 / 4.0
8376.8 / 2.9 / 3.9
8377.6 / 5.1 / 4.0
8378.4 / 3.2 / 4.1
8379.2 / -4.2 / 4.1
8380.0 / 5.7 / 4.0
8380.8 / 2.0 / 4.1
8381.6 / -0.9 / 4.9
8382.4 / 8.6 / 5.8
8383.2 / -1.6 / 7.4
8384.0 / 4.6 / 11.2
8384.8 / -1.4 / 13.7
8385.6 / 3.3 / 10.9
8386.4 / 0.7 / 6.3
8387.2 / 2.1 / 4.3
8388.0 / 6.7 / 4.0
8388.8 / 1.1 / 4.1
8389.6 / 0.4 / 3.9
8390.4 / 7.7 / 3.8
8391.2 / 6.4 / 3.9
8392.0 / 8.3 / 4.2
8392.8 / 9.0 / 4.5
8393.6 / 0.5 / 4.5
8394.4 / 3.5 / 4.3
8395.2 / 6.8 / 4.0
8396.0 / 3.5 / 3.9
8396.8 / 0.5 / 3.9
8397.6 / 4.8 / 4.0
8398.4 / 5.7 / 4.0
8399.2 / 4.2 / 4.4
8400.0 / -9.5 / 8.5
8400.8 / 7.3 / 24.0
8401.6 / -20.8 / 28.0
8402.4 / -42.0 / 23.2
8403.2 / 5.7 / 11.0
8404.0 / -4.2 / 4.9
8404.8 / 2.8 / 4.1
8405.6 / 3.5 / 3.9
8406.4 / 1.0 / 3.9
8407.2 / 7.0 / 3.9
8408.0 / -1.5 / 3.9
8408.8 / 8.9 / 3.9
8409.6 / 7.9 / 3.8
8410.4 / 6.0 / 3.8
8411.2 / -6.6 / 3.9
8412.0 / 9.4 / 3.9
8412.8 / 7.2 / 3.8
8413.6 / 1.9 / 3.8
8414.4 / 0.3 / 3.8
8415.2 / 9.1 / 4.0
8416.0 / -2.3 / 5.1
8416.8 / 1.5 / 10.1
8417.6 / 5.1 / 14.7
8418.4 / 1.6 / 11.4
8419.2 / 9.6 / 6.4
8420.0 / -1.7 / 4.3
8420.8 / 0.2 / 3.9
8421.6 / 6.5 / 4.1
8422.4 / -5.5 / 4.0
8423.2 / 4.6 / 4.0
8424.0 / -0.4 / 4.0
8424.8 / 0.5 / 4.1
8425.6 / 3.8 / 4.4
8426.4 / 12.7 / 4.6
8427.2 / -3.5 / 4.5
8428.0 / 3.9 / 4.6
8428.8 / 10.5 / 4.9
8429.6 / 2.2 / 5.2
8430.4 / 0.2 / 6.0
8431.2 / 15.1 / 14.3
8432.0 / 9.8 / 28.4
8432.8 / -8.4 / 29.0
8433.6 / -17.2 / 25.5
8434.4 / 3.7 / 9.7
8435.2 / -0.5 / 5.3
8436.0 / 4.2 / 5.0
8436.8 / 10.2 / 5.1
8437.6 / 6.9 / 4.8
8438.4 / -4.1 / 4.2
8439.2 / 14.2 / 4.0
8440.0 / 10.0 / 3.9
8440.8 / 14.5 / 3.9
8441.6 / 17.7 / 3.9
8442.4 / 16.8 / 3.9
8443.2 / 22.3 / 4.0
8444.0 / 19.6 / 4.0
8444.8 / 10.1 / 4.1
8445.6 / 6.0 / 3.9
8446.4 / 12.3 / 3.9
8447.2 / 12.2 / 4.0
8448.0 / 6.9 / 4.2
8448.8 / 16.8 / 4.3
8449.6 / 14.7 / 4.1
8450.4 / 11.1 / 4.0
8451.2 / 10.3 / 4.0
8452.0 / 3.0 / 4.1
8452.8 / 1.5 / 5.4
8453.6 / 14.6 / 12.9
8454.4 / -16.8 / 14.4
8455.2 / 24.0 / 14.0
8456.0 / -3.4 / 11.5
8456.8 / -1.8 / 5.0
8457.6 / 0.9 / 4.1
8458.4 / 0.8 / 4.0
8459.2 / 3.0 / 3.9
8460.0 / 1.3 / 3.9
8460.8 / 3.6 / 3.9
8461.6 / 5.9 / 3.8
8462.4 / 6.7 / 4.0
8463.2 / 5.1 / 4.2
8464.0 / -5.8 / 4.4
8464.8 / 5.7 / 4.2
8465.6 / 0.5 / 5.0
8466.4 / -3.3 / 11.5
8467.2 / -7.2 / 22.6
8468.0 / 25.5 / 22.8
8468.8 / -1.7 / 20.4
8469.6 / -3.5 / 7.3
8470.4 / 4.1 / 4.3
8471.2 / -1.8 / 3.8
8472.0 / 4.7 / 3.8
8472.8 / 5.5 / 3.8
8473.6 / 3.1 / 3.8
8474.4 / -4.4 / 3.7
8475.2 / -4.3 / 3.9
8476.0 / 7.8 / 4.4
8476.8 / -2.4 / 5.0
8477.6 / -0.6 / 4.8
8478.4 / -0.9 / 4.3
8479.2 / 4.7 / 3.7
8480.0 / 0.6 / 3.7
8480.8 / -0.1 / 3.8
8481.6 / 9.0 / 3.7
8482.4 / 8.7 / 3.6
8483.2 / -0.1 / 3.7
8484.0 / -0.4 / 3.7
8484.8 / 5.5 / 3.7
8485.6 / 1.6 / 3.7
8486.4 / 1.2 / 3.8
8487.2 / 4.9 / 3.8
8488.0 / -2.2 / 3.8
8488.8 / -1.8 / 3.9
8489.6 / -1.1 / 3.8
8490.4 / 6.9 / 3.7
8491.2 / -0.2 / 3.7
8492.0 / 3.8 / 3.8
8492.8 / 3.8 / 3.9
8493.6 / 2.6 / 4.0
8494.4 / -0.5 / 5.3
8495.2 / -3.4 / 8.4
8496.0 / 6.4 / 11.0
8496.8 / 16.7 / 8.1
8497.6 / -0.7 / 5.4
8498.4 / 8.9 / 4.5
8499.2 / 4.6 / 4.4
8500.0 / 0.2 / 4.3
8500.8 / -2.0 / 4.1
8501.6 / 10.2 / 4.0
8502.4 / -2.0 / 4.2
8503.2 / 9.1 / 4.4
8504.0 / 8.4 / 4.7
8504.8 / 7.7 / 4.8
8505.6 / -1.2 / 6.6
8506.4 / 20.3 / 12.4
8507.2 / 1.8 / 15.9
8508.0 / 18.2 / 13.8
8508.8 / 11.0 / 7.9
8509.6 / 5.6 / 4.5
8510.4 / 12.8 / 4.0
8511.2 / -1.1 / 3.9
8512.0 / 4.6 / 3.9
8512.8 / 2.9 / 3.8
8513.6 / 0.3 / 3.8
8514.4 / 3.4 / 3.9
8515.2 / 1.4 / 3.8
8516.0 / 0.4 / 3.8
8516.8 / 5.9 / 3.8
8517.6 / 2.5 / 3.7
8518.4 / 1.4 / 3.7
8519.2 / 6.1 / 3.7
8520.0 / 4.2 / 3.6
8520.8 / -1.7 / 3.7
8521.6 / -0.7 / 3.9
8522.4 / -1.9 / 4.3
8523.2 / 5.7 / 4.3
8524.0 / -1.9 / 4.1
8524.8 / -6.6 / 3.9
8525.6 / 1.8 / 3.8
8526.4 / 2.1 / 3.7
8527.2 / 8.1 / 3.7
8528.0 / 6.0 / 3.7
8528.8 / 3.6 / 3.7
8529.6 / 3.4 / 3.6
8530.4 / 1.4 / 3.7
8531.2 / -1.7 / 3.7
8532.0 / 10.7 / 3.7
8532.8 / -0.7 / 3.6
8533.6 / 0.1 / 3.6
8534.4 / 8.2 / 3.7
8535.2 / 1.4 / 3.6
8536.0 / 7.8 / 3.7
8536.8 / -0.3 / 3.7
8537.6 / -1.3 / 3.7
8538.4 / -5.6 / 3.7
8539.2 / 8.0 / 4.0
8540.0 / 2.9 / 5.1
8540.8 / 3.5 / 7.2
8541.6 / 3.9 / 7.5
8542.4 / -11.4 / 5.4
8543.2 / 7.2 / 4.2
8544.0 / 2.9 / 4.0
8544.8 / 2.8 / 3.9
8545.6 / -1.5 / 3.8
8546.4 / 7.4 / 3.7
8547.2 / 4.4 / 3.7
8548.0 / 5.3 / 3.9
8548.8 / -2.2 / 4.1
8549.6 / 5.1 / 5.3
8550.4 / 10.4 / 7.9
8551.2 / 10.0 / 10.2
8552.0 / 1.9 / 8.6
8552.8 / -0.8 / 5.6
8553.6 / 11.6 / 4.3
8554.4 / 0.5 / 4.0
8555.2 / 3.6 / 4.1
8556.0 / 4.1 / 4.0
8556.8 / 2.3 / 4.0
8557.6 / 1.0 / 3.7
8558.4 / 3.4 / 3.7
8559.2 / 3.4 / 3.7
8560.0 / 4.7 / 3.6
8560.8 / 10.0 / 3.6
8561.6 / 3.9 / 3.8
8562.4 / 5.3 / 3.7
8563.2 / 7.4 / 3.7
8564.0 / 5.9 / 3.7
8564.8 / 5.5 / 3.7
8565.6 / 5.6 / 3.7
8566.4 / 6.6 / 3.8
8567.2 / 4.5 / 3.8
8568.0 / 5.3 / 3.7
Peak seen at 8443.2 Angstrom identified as [O II] 3727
